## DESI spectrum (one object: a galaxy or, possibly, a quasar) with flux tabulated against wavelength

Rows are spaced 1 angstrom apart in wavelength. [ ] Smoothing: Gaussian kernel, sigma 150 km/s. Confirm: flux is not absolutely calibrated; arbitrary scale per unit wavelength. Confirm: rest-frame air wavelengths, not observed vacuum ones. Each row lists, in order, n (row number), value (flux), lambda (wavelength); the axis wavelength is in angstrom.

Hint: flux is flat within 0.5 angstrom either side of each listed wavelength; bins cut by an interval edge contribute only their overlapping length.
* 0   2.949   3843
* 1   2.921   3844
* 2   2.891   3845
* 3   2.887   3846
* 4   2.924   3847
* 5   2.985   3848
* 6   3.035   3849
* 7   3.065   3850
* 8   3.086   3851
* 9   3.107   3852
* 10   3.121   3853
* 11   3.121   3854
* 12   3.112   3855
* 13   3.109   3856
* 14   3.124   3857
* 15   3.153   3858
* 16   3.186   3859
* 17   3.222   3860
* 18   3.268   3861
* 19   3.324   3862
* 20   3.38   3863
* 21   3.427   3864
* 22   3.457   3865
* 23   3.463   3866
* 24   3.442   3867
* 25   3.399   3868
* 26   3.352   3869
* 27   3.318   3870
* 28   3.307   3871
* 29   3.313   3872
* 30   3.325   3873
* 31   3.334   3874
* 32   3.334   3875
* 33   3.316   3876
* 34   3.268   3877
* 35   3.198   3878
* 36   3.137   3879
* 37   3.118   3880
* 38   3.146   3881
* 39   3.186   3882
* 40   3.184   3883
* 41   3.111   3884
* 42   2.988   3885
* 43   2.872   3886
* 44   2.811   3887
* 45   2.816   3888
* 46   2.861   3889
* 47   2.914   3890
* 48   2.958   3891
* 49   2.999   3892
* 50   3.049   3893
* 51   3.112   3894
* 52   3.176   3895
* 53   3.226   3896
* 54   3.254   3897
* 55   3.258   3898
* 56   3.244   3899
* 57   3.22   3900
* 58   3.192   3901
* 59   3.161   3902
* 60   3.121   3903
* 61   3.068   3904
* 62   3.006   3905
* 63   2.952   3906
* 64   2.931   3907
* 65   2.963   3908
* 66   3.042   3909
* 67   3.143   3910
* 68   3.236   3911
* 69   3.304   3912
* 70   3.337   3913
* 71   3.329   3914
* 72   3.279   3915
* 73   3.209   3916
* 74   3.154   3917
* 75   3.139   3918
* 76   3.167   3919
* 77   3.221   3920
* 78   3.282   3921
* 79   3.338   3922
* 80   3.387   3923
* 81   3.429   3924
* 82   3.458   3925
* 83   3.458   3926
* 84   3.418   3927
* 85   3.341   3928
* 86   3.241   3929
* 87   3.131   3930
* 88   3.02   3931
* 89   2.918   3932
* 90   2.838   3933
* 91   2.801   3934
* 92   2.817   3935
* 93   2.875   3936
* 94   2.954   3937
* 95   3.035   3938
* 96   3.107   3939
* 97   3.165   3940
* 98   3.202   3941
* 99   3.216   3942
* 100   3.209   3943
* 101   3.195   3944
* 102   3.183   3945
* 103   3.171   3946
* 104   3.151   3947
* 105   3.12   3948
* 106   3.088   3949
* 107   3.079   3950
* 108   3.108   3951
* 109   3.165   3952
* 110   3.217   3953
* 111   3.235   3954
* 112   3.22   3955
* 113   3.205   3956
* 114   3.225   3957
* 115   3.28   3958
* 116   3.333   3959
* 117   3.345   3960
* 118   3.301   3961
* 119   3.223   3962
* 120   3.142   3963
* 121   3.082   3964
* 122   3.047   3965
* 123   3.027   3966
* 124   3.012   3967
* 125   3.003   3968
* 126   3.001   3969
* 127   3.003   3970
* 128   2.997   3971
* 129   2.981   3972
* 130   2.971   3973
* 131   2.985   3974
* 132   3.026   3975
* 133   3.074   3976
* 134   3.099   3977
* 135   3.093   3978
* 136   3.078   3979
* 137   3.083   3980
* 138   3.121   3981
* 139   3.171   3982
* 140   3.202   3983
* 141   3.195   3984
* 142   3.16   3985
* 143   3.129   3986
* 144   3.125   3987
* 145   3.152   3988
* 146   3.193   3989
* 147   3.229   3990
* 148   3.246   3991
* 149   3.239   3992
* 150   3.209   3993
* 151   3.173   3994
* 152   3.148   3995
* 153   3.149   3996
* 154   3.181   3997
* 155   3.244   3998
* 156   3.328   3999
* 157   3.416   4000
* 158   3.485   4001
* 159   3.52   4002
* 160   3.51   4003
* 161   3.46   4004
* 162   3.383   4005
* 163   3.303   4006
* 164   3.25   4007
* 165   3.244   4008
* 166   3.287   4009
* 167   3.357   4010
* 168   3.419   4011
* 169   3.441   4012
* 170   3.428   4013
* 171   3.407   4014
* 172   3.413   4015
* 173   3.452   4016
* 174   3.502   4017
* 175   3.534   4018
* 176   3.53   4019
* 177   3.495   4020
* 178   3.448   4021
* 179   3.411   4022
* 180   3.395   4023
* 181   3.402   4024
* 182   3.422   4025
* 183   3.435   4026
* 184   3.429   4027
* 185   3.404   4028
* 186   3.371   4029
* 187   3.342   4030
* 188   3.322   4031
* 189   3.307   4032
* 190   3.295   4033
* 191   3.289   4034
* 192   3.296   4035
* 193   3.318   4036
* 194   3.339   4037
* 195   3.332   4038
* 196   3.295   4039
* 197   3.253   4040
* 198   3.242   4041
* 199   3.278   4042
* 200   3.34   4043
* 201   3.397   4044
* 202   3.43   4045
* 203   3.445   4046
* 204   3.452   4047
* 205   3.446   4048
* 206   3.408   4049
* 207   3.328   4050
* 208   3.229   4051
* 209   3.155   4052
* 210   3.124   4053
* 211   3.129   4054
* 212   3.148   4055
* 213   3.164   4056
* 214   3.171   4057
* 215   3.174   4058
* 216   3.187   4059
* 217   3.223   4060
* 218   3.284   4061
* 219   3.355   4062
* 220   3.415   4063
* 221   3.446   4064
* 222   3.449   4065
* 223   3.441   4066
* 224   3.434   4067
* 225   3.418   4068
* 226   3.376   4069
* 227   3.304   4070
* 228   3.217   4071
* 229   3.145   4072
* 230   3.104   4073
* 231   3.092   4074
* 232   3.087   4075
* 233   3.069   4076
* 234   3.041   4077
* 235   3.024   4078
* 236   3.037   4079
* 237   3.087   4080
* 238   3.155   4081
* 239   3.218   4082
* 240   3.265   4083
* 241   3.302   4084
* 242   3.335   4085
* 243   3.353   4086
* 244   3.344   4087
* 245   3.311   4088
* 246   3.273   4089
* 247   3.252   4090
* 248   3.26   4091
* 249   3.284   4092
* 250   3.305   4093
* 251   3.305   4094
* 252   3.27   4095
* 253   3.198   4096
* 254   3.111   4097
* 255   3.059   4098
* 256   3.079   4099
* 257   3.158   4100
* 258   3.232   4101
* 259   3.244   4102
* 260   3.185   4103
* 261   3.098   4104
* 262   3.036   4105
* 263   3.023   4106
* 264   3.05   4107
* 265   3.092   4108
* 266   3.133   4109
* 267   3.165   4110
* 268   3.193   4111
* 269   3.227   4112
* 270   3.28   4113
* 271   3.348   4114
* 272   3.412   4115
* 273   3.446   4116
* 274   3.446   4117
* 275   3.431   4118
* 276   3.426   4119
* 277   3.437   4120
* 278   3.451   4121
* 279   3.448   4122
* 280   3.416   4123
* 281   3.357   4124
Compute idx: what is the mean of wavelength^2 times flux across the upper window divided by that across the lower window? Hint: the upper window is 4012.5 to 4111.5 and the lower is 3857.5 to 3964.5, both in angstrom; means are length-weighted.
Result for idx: 1.11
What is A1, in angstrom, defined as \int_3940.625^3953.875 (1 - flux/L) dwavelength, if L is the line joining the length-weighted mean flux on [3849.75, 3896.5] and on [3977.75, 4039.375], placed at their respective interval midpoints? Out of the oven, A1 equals 0.4 angstrom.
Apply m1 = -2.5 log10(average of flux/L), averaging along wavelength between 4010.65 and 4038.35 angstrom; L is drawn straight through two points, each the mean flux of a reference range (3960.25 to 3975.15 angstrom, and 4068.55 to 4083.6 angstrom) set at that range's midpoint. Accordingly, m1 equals -0.10 mag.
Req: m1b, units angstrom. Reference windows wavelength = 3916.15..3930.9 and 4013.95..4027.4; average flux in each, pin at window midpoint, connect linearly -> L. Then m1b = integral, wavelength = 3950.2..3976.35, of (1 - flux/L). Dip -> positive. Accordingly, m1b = 1.8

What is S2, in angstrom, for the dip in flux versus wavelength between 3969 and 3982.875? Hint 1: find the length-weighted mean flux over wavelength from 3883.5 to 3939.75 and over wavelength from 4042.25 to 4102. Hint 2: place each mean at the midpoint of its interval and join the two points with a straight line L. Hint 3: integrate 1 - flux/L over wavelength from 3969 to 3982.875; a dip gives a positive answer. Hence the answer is 0.5 angstrom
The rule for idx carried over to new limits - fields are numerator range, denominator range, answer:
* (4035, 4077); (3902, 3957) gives 1.11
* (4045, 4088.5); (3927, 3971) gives 1.11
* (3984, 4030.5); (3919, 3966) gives 1.09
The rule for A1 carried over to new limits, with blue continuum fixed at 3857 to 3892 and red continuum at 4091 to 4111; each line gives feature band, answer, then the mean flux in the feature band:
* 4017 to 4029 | -1.02 angstrom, 3.45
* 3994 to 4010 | -0.73 angstrom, 3.32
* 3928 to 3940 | 0.71 angstrom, 3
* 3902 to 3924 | 0.10 angstrom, 3.18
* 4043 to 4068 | -1.12 angstrom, 3.31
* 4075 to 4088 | -0.09 angstrom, 3.19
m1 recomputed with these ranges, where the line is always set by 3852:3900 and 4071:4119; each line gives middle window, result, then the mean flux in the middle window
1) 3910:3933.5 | -0.02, 3.24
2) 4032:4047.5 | -0.04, 3.33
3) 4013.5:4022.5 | -0.09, 3.47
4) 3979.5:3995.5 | 0.01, 3.17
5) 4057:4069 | -0.05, 3.34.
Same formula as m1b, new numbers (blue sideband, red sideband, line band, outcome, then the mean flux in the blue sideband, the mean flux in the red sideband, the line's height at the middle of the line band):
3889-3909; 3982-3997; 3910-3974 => -0.6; 3.09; 3.18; 3.13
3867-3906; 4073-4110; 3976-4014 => -1.1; 3.15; 3.18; 3.16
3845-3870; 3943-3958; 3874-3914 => 0.9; 3.19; 3.17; 3.19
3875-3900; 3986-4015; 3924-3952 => 0.5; 3.1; 3.3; 3.19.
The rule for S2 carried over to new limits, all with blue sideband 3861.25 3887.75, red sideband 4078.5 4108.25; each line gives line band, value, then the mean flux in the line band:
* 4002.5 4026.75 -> -1.5 angstrom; 3.41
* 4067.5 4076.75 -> 0.0 angstrom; 3.2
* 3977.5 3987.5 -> 0.3 angstrom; 3.14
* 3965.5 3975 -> 0.7 angstrom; 3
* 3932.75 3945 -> 0.7 angstrom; 3.04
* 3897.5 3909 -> 0.5 angstrom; 3.1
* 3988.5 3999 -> 0.0 angstrom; 3.21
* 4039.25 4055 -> -0.5 angstrom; 3.31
